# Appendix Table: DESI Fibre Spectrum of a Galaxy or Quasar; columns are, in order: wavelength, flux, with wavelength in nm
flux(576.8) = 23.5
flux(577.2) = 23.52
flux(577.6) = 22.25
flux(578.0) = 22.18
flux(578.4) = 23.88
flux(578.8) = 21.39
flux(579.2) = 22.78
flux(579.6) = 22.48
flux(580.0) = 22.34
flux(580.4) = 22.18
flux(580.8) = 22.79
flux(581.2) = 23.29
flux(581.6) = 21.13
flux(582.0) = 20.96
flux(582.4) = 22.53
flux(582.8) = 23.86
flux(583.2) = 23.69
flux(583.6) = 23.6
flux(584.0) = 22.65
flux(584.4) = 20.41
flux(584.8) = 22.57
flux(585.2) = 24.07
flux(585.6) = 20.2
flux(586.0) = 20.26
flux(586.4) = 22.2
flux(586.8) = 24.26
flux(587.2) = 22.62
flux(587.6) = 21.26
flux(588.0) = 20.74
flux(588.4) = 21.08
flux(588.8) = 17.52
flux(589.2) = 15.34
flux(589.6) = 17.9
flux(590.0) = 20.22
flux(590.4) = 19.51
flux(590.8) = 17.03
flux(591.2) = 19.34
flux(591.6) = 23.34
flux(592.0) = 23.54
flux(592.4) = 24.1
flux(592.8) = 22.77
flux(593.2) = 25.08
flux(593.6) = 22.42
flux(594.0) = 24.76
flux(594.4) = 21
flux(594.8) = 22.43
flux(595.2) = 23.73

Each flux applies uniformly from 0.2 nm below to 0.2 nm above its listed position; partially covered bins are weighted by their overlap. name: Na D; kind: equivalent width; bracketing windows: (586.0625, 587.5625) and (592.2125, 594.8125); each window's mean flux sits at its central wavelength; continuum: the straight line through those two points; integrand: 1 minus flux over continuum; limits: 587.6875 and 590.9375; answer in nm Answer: 0.576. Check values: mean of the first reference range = 22.6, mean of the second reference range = 23.3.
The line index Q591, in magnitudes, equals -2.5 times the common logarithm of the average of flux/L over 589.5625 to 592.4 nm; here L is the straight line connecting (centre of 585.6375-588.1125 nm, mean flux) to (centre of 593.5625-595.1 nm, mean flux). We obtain 0.09 mag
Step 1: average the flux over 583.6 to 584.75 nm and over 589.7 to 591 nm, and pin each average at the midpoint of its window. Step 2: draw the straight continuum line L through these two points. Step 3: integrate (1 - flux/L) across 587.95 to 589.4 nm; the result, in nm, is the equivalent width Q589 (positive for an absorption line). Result 0.09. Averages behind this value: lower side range 22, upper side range 18.8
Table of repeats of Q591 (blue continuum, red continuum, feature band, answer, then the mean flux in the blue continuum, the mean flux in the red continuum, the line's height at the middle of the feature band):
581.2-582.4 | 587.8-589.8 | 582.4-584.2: -0.12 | 21.7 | 18.5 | 21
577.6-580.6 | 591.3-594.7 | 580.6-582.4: 0.02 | 22.4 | 23.2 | 22.6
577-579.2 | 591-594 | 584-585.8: 0.05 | 22.7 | 23.1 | 22.8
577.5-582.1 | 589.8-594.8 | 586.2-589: 0.04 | 22.3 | 21.9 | 22.1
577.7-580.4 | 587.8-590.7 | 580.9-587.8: -0.09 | 22.5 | 18.8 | 20.6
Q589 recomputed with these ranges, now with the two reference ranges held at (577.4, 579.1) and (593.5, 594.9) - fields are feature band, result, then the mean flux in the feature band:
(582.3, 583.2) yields -0.035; 23.4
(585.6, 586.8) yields 0.053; 21.6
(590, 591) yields 0.175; 18.7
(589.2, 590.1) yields 0.180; 18.1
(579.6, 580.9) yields 0.003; 22.4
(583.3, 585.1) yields 0.004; 22.5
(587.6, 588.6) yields 0.071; 21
